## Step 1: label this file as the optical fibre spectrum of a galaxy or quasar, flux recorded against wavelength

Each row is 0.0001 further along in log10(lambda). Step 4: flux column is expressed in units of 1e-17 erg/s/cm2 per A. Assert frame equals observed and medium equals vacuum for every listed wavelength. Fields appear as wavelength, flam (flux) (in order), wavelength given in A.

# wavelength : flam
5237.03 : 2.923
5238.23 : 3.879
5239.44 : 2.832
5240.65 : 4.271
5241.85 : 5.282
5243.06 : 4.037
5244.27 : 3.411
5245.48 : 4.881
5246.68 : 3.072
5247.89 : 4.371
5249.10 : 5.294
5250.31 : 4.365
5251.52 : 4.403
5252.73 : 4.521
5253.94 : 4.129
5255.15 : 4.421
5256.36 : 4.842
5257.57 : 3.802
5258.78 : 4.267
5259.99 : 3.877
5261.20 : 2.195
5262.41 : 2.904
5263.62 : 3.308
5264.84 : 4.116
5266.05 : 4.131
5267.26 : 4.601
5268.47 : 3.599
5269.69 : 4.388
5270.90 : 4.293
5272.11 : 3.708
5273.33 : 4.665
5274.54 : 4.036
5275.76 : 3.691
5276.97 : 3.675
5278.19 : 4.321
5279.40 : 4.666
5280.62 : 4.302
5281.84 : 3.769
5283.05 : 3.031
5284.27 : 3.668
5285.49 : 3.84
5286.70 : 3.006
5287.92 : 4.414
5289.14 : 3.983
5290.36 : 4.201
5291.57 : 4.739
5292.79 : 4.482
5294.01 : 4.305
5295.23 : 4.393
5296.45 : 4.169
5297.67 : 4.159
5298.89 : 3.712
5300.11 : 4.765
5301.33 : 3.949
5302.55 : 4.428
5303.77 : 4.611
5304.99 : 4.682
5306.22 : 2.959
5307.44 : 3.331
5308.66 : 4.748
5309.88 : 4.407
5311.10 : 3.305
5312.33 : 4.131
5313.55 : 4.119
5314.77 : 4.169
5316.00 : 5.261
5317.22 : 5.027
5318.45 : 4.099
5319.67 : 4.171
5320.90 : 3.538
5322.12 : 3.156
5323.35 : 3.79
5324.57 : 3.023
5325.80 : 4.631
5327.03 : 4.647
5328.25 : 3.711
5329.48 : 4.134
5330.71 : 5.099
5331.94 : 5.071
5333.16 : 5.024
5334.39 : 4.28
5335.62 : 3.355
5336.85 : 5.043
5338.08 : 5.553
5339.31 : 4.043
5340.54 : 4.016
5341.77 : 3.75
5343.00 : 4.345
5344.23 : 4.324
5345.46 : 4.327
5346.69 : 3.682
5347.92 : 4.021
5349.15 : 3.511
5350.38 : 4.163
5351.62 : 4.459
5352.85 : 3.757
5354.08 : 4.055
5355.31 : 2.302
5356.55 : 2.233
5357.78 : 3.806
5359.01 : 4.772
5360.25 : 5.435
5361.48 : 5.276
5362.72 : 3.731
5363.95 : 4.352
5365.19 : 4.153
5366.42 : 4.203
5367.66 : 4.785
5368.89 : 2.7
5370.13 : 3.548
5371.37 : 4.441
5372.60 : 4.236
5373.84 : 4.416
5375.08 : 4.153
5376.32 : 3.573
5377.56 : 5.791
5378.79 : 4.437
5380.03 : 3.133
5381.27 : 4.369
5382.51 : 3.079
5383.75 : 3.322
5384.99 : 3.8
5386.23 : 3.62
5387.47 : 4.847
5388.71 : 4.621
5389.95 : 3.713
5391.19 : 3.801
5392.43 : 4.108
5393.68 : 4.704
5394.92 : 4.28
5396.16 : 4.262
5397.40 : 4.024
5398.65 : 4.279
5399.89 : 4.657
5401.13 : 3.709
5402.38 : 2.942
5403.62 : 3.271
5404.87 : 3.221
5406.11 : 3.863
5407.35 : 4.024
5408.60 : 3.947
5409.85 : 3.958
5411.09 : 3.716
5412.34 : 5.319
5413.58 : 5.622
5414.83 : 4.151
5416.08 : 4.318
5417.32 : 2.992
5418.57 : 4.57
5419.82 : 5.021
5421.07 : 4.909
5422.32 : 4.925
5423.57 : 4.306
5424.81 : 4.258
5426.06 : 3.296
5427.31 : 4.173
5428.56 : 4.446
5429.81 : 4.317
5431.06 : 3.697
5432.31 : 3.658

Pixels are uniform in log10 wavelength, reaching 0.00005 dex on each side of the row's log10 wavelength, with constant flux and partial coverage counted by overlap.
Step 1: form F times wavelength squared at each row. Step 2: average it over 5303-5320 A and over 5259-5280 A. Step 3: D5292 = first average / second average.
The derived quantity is 1.10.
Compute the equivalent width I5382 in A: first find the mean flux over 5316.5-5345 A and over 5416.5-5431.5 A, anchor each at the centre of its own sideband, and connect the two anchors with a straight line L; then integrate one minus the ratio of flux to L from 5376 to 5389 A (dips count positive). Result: 0.62 A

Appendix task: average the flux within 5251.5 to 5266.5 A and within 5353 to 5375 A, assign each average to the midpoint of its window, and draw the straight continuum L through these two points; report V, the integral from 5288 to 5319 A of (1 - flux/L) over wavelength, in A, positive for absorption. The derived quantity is -2.34 A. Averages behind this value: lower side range 3.9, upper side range 4.02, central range 4.25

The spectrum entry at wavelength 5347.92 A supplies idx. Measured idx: 4.021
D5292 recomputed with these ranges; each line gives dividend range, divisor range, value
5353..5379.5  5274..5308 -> 1.04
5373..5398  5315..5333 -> 0.99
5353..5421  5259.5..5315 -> 1.06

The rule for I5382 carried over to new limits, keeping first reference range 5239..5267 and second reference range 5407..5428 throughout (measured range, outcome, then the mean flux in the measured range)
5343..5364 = 1.0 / 4.01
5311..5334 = -0.4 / 4.24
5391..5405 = 1.1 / 3.97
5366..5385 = 1.1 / 4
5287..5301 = -0.5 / 4.27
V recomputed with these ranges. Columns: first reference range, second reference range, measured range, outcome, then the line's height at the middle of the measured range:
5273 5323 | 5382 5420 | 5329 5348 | -1.46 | 4.08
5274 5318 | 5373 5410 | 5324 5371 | -0.99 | 4.06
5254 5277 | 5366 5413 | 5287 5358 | -2.72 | 3.98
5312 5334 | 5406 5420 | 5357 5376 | 0.17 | 4.28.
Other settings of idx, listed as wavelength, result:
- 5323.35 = 3.79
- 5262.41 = 2.904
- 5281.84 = 3.769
